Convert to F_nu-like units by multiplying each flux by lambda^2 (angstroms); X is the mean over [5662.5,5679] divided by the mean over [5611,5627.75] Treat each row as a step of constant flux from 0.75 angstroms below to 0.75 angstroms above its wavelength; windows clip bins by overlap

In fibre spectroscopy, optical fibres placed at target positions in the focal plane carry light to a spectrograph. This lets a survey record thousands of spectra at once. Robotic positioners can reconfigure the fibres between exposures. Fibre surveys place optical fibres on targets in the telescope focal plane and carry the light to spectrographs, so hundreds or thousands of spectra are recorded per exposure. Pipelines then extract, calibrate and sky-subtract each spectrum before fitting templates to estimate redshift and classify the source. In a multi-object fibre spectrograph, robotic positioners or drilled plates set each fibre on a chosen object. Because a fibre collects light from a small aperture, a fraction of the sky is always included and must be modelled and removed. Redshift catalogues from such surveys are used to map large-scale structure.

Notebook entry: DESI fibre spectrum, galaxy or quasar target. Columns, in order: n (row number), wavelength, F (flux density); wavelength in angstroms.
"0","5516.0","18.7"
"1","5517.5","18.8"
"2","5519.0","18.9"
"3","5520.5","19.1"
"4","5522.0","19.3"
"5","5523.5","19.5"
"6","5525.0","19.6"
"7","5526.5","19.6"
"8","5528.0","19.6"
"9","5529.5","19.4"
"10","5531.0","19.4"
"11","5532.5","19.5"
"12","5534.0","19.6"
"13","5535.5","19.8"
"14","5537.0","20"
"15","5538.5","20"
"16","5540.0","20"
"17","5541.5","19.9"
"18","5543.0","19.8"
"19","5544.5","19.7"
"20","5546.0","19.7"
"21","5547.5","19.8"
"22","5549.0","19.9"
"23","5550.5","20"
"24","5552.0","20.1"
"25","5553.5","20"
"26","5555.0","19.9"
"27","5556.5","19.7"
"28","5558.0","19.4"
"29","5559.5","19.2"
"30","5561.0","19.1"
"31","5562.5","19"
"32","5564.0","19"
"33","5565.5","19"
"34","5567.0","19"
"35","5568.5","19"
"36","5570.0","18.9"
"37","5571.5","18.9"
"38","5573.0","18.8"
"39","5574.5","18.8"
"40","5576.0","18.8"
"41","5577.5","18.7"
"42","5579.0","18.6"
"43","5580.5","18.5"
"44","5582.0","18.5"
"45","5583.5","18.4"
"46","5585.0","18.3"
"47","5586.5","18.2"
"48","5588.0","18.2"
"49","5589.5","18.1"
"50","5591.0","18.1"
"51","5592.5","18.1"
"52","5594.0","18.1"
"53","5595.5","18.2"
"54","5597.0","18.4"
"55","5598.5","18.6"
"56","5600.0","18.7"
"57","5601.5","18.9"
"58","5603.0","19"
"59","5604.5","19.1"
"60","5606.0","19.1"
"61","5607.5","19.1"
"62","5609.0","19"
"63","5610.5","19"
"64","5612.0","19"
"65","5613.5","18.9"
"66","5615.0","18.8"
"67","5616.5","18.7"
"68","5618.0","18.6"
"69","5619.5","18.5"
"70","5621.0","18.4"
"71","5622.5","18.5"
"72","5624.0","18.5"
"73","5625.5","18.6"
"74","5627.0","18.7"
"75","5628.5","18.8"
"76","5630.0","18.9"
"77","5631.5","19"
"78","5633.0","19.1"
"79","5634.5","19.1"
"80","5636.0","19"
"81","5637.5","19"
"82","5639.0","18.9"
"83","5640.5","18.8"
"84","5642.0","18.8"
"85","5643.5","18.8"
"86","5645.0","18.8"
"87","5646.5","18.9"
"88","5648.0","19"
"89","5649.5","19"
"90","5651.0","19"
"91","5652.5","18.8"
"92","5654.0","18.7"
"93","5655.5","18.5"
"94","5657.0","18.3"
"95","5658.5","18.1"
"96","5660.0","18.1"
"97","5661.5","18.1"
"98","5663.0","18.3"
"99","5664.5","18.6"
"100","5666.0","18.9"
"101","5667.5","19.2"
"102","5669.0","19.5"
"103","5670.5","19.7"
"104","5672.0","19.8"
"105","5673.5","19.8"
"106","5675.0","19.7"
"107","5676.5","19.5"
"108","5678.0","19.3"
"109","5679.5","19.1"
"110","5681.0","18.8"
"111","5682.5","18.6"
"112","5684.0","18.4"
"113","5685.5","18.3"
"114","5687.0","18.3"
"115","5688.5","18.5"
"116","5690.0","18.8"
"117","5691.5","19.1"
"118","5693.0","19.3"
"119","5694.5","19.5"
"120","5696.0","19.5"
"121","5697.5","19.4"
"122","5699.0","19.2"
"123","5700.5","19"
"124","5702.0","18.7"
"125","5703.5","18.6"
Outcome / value 1.05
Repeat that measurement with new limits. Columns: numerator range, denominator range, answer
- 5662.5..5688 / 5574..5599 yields 1.07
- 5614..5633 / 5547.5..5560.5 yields 0.97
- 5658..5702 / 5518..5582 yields 1.03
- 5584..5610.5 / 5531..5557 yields 0.95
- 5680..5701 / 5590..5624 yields 1.04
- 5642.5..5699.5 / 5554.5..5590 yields 1.04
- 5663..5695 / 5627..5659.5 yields 1.03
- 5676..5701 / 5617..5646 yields 1.03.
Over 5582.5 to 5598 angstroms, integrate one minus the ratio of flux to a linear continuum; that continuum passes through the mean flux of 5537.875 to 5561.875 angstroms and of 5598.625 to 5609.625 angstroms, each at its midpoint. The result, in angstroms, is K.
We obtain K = 0.8 angstroms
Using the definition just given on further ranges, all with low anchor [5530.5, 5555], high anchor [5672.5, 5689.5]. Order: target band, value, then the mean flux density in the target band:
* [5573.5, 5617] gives 1.96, 18.6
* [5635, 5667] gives 0.75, 18.7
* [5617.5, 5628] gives 0.42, 18.5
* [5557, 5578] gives 0.74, 19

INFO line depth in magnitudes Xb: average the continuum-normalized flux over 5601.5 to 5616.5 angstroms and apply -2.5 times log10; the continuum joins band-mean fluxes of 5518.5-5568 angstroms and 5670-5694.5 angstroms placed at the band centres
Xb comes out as 0.02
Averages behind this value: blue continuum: 19.6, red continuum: 19.1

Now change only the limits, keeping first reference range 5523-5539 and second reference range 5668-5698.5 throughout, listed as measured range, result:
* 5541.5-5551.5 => -0.014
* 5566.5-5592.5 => 0.052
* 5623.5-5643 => 0.025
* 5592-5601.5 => 0.059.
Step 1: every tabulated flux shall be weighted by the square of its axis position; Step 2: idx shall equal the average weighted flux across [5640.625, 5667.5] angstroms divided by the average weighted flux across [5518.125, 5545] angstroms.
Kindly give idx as 0.99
